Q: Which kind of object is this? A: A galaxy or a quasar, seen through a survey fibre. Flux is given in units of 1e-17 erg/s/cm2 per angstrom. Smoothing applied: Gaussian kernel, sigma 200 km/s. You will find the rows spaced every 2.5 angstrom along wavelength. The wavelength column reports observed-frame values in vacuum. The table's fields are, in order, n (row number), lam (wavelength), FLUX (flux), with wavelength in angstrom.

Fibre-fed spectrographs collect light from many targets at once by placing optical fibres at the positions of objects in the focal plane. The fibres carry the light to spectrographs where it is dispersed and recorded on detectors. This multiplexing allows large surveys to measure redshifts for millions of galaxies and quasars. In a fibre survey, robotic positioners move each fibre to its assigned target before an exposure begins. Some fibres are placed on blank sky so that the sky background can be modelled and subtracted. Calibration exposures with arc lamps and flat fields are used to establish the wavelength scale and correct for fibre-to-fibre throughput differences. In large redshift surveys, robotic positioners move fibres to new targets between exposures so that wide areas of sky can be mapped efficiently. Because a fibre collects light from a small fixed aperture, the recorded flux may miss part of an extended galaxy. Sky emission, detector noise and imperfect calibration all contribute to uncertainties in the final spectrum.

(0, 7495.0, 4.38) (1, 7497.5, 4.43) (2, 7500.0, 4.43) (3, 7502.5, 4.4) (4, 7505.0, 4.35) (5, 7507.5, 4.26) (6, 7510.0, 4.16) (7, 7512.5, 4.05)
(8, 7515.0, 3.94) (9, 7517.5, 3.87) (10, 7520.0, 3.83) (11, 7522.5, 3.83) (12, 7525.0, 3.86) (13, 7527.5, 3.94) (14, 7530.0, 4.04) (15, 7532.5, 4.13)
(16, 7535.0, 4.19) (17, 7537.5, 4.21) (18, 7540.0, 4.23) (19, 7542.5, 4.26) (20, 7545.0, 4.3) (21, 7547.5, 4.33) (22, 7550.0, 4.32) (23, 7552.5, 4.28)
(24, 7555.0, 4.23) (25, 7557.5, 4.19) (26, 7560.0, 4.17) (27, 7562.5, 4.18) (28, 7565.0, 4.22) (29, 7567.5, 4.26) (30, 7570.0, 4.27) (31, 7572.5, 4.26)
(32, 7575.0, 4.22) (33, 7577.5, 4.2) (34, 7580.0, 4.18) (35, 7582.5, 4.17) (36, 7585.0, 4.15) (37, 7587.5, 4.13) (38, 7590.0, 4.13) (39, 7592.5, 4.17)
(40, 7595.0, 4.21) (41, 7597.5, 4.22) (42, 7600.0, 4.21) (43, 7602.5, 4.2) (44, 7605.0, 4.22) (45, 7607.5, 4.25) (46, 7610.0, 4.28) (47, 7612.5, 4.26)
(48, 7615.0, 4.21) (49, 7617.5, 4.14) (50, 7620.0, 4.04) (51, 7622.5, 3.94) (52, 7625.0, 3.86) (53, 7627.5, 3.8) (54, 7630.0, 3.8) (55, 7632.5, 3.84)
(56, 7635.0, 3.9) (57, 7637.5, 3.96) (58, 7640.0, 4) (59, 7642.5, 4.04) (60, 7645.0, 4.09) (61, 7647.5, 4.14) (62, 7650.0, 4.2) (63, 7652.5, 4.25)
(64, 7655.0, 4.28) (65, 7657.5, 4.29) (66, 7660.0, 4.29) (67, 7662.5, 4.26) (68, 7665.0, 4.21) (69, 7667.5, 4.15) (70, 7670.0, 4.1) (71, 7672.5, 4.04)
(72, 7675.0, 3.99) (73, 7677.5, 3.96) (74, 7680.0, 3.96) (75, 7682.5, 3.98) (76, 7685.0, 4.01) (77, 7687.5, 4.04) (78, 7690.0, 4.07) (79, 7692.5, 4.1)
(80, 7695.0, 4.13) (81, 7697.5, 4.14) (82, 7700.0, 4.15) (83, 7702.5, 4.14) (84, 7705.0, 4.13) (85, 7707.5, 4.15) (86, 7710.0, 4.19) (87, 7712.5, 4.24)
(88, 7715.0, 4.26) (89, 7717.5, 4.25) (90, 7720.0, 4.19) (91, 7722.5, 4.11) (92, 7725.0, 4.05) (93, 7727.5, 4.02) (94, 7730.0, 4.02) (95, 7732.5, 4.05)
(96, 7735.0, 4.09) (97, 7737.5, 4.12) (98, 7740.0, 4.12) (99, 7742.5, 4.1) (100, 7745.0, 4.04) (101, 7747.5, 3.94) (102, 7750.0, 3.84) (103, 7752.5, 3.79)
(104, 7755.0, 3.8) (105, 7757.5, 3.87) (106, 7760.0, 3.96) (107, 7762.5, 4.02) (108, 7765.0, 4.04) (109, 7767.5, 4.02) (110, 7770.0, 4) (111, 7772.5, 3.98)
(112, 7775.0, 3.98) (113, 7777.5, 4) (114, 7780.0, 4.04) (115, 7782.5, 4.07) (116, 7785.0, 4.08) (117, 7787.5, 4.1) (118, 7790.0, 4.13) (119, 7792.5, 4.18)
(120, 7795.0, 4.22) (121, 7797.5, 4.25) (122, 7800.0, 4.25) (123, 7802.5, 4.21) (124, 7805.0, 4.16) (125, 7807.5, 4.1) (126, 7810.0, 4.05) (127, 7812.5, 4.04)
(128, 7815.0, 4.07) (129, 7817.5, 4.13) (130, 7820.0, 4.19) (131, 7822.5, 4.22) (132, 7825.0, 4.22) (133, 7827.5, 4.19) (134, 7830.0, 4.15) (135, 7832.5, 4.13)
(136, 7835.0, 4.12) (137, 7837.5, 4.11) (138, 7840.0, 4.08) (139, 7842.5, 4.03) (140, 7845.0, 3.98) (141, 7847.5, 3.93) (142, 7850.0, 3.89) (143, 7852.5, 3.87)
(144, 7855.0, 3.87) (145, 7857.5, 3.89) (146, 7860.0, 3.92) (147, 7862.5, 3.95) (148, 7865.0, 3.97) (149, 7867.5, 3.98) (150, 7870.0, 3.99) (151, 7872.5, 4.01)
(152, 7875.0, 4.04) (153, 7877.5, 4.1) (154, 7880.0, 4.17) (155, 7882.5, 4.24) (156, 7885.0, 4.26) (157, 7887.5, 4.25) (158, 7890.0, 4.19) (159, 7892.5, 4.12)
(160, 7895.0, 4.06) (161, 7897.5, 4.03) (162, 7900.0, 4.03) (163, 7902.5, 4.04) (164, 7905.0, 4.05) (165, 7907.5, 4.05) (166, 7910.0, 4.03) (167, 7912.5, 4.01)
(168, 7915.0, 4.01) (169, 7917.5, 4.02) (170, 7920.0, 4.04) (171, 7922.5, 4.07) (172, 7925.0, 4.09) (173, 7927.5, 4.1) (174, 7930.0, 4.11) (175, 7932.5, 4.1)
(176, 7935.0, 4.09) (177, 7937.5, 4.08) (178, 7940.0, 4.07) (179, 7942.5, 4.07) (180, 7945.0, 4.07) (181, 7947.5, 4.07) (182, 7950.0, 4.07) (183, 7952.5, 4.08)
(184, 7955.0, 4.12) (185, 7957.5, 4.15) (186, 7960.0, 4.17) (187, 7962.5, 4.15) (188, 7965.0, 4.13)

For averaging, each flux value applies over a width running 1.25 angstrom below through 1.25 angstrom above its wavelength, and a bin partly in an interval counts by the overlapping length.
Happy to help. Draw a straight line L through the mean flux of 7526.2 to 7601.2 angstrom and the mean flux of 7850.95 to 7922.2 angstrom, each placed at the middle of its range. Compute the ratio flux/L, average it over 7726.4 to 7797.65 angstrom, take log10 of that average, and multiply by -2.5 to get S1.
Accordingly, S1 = 0.020 mag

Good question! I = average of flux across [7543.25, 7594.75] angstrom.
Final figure 4.22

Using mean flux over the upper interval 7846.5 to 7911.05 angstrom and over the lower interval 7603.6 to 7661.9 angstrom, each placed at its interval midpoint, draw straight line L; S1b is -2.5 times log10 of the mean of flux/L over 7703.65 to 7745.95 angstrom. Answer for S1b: -0.01 mag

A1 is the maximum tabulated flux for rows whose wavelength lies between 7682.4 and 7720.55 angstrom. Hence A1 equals 4.26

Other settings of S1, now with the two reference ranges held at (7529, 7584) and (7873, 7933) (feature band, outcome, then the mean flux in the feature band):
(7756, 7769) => 0.04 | 3.98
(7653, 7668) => -0.02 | 4.25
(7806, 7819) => 0.01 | 4.08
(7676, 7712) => 0.02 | 4.08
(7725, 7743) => 0.02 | 4.07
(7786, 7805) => -0.01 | 4.19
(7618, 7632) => 0.08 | 3.9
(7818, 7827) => -0.02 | 4.2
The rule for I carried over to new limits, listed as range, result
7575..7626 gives 4.16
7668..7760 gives 4.06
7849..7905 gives 4.04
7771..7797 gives 4.08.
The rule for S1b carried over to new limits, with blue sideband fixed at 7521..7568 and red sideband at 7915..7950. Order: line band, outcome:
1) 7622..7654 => 0.04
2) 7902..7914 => 0.01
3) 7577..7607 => -0.01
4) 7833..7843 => 0.00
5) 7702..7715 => -0.01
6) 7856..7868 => 0.04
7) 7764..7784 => 0.02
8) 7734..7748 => 0.01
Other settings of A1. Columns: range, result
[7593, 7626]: 4.28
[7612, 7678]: 4.29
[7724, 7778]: 4.12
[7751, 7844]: 4.25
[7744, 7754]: 4.04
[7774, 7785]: 4.08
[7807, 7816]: 4.1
